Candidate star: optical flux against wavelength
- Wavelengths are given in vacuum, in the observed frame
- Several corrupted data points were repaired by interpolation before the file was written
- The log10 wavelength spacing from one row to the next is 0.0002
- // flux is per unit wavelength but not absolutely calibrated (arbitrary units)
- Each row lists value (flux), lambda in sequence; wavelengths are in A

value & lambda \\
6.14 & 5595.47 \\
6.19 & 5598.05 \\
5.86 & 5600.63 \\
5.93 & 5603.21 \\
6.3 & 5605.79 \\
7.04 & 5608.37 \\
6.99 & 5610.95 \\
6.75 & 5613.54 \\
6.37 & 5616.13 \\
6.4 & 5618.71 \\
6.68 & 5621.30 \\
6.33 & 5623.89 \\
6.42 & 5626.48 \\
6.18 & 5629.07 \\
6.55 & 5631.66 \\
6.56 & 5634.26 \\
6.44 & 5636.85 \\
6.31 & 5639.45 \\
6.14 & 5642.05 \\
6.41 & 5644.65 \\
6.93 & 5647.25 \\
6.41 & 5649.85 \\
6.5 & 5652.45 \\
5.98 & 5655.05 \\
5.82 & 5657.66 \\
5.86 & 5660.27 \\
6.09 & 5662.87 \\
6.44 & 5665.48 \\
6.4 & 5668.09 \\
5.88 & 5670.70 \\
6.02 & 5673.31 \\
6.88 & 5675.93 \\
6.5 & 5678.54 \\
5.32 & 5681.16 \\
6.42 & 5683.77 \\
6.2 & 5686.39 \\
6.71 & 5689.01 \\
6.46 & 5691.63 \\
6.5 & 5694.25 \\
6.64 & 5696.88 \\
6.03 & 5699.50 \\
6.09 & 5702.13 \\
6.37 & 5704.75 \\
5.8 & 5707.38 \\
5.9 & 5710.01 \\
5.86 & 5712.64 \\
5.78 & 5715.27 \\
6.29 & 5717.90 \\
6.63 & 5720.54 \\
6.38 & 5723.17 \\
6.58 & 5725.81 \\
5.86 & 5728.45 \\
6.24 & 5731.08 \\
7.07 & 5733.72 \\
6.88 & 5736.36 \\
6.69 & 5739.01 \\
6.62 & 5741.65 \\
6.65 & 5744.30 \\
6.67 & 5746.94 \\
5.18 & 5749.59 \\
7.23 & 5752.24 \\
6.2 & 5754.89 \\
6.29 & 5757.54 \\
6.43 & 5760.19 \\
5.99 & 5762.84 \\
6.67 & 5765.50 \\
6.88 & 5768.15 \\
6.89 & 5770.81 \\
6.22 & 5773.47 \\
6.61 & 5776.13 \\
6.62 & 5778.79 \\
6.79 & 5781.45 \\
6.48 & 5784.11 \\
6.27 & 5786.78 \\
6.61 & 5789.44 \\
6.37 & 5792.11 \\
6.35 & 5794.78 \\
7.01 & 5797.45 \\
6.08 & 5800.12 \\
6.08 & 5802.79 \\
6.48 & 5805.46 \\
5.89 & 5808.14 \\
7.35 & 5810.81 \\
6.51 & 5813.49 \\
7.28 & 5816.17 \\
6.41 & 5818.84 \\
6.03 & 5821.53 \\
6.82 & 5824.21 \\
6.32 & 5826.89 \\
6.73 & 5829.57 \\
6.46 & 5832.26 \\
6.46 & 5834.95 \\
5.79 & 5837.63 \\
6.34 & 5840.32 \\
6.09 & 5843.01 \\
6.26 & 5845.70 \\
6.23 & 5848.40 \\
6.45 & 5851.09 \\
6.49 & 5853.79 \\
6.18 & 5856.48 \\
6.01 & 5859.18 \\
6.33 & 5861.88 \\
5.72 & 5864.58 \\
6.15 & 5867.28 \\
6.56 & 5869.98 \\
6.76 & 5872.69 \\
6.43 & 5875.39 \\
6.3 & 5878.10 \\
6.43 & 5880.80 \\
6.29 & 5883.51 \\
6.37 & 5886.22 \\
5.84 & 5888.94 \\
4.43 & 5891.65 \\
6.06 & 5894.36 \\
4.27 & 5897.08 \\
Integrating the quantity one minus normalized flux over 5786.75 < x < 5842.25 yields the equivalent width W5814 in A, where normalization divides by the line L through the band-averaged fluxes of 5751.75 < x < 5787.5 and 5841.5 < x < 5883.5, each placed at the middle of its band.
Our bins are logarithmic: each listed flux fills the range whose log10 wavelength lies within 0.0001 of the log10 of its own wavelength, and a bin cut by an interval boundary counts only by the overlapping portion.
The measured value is -0.4 A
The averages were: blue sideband 6.53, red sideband 6.29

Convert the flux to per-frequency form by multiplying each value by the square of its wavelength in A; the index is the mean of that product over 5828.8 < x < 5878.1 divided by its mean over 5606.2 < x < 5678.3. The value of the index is 1.1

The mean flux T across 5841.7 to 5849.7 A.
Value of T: 6.19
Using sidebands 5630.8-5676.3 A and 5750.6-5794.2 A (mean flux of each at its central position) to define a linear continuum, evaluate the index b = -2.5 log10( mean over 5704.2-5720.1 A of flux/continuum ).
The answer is 0.069 mag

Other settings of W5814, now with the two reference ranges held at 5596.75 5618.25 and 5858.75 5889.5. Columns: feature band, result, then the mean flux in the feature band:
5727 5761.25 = -0.6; 6.46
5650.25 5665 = 0.7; 6.09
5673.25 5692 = 0.2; 6.33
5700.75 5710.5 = 0.5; 6.05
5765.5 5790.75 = -1.1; 6.6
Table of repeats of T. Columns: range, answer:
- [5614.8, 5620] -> 6.39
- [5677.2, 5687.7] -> 6.12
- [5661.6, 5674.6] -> 6.17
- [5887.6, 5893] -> 5.14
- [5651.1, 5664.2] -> 6.05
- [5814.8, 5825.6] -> 6.63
